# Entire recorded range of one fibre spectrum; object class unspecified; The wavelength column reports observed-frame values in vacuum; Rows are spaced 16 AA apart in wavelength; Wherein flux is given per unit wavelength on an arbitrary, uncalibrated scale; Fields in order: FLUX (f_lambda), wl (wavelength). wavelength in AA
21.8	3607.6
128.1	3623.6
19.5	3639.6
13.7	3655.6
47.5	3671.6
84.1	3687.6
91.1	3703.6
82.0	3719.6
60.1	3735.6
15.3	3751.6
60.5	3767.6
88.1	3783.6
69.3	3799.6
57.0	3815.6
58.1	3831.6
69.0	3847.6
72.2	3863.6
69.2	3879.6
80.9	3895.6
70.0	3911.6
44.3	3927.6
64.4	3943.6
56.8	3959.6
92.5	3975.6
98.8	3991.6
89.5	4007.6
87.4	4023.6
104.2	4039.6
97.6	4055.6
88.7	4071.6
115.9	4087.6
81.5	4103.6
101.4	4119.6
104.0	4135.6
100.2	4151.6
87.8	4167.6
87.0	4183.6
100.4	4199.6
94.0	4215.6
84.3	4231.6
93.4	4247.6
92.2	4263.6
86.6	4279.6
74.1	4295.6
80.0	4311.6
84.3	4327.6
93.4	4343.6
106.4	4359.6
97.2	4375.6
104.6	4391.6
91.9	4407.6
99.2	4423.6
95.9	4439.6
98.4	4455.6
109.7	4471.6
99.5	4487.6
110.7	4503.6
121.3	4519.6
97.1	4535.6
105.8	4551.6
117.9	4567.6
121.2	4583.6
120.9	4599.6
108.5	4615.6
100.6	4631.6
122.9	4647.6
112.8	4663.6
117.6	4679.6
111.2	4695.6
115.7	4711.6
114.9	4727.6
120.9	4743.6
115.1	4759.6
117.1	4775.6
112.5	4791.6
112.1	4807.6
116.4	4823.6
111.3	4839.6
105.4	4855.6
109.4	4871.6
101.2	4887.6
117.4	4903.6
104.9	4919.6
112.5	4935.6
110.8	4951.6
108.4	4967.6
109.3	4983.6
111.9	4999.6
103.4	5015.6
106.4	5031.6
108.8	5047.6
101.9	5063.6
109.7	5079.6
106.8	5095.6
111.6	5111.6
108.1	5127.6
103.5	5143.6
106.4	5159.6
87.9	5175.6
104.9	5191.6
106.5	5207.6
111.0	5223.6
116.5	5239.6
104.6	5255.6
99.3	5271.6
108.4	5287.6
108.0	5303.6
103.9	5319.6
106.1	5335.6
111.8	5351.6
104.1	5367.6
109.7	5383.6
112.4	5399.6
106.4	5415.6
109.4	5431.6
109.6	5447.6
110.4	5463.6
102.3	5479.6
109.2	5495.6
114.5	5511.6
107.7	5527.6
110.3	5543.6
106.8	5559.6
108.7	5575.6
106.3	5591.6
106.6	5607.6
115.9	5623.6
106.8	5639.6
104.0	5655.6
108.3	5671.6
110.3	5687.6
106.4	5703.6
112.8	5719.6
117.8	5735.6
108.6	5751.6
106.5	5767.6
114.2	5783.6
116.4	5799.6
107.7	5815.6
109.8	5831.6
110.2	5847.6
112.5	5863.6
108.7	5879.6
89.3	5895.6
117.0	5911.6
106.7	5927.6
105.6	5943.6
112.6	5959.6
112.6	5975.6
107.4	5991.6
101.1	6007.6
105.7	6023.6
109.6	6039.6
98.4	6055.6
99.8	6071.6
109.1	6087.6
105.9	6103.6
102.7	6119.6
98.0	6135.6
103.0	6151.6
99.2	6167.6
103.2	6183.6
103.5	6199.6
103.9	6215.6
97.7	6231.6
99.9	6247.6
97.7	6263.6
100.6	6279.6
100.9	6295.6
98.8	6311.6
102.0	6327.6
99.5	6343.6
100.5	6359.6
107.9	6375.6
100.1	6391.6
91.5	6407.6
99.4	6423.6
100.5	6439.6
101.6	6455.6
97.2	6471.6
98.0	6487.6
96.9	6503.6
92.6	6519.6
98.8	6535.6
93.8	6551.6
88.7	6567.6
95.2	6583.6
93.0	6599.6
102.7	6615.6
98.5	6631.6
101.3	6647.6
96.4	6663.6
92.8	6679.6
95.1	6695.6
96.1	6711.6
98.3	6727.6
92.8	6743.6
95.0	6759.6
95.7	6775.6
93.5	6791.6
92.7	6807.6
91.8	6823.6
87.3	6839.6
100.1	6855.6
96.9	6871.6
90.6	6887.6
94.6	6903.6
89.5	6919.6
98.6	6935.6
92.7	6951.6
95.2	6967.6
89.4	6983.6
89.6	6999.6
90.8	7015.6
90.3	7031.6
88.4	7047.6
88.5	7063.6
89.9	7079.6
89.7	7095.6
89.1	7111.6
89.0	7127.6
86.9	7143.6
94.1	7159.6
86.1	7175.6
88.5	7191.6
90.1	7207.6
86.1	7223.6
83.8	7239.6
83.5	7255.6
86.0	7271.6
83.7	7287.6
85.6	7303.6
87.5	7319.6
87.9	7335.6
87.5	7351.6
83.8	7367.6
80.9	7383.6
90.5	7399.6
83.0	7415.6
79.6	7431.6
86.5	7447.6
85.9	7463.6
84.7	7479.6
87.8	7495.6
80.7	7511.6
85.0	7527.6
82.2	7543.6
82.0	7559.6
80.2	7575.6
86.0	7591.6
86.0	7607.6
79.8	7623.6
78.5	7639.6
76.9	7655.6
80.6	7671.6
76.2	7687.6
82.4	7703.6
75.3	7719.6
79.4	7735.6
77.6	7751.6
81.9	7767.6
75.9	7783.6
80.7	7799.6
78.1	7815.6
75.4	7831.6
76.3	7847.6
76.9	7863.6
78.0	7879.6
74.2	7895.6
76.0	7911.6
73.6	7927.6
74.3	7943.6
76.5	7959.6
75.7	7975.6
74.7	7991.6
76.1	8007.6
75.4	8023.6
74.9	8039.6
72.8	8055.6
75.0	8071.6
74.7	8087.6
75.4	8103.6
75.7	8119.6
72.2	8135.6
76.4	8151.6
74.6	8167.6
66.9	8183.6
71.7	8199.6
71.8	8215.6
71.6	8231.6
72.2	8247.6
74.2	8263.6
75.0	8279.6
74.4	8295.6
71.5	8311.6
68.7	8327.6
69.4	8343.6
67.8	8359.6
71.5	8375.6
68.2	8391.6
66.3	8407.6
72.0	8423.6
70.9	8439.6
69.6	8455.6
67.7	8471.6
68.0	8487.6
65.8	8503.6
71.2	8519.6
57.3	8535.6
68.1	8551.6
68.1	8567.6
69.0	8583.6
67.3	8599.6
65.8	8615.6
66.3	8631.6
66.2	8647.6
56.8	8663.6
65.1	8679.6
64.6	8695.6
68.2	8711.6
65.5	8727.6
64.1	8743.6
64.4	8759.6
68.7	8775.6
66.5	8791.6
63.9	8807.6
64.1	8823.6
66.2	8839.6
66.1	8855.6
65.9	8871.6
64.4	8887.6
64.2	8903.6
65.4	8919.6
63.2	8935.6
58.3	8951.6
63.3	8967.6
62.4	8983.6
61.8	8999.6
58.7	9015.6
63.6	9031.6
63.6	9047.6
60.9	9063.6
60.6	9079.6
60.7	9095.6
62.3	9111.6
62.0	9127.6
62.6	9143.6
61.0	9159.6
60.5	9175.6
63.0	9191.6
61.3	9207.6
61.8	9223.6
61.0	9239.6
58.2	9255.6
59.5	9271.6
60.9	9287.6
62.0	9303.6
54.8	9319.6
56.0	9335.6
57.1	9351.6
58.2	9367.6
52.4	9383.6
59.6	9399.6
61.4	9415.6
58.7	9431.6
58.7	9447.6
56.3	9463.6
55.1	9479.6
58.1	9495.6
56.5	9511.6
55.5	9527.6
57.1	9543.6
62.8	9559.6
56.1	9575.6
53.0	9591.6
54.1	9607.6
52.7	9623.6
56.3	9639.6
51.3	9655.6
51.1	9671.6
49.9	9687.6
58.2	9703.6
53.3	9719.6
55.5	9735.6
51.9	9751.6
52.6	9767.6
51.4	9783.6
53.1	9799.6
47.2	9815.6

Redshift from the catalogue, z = 0.00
